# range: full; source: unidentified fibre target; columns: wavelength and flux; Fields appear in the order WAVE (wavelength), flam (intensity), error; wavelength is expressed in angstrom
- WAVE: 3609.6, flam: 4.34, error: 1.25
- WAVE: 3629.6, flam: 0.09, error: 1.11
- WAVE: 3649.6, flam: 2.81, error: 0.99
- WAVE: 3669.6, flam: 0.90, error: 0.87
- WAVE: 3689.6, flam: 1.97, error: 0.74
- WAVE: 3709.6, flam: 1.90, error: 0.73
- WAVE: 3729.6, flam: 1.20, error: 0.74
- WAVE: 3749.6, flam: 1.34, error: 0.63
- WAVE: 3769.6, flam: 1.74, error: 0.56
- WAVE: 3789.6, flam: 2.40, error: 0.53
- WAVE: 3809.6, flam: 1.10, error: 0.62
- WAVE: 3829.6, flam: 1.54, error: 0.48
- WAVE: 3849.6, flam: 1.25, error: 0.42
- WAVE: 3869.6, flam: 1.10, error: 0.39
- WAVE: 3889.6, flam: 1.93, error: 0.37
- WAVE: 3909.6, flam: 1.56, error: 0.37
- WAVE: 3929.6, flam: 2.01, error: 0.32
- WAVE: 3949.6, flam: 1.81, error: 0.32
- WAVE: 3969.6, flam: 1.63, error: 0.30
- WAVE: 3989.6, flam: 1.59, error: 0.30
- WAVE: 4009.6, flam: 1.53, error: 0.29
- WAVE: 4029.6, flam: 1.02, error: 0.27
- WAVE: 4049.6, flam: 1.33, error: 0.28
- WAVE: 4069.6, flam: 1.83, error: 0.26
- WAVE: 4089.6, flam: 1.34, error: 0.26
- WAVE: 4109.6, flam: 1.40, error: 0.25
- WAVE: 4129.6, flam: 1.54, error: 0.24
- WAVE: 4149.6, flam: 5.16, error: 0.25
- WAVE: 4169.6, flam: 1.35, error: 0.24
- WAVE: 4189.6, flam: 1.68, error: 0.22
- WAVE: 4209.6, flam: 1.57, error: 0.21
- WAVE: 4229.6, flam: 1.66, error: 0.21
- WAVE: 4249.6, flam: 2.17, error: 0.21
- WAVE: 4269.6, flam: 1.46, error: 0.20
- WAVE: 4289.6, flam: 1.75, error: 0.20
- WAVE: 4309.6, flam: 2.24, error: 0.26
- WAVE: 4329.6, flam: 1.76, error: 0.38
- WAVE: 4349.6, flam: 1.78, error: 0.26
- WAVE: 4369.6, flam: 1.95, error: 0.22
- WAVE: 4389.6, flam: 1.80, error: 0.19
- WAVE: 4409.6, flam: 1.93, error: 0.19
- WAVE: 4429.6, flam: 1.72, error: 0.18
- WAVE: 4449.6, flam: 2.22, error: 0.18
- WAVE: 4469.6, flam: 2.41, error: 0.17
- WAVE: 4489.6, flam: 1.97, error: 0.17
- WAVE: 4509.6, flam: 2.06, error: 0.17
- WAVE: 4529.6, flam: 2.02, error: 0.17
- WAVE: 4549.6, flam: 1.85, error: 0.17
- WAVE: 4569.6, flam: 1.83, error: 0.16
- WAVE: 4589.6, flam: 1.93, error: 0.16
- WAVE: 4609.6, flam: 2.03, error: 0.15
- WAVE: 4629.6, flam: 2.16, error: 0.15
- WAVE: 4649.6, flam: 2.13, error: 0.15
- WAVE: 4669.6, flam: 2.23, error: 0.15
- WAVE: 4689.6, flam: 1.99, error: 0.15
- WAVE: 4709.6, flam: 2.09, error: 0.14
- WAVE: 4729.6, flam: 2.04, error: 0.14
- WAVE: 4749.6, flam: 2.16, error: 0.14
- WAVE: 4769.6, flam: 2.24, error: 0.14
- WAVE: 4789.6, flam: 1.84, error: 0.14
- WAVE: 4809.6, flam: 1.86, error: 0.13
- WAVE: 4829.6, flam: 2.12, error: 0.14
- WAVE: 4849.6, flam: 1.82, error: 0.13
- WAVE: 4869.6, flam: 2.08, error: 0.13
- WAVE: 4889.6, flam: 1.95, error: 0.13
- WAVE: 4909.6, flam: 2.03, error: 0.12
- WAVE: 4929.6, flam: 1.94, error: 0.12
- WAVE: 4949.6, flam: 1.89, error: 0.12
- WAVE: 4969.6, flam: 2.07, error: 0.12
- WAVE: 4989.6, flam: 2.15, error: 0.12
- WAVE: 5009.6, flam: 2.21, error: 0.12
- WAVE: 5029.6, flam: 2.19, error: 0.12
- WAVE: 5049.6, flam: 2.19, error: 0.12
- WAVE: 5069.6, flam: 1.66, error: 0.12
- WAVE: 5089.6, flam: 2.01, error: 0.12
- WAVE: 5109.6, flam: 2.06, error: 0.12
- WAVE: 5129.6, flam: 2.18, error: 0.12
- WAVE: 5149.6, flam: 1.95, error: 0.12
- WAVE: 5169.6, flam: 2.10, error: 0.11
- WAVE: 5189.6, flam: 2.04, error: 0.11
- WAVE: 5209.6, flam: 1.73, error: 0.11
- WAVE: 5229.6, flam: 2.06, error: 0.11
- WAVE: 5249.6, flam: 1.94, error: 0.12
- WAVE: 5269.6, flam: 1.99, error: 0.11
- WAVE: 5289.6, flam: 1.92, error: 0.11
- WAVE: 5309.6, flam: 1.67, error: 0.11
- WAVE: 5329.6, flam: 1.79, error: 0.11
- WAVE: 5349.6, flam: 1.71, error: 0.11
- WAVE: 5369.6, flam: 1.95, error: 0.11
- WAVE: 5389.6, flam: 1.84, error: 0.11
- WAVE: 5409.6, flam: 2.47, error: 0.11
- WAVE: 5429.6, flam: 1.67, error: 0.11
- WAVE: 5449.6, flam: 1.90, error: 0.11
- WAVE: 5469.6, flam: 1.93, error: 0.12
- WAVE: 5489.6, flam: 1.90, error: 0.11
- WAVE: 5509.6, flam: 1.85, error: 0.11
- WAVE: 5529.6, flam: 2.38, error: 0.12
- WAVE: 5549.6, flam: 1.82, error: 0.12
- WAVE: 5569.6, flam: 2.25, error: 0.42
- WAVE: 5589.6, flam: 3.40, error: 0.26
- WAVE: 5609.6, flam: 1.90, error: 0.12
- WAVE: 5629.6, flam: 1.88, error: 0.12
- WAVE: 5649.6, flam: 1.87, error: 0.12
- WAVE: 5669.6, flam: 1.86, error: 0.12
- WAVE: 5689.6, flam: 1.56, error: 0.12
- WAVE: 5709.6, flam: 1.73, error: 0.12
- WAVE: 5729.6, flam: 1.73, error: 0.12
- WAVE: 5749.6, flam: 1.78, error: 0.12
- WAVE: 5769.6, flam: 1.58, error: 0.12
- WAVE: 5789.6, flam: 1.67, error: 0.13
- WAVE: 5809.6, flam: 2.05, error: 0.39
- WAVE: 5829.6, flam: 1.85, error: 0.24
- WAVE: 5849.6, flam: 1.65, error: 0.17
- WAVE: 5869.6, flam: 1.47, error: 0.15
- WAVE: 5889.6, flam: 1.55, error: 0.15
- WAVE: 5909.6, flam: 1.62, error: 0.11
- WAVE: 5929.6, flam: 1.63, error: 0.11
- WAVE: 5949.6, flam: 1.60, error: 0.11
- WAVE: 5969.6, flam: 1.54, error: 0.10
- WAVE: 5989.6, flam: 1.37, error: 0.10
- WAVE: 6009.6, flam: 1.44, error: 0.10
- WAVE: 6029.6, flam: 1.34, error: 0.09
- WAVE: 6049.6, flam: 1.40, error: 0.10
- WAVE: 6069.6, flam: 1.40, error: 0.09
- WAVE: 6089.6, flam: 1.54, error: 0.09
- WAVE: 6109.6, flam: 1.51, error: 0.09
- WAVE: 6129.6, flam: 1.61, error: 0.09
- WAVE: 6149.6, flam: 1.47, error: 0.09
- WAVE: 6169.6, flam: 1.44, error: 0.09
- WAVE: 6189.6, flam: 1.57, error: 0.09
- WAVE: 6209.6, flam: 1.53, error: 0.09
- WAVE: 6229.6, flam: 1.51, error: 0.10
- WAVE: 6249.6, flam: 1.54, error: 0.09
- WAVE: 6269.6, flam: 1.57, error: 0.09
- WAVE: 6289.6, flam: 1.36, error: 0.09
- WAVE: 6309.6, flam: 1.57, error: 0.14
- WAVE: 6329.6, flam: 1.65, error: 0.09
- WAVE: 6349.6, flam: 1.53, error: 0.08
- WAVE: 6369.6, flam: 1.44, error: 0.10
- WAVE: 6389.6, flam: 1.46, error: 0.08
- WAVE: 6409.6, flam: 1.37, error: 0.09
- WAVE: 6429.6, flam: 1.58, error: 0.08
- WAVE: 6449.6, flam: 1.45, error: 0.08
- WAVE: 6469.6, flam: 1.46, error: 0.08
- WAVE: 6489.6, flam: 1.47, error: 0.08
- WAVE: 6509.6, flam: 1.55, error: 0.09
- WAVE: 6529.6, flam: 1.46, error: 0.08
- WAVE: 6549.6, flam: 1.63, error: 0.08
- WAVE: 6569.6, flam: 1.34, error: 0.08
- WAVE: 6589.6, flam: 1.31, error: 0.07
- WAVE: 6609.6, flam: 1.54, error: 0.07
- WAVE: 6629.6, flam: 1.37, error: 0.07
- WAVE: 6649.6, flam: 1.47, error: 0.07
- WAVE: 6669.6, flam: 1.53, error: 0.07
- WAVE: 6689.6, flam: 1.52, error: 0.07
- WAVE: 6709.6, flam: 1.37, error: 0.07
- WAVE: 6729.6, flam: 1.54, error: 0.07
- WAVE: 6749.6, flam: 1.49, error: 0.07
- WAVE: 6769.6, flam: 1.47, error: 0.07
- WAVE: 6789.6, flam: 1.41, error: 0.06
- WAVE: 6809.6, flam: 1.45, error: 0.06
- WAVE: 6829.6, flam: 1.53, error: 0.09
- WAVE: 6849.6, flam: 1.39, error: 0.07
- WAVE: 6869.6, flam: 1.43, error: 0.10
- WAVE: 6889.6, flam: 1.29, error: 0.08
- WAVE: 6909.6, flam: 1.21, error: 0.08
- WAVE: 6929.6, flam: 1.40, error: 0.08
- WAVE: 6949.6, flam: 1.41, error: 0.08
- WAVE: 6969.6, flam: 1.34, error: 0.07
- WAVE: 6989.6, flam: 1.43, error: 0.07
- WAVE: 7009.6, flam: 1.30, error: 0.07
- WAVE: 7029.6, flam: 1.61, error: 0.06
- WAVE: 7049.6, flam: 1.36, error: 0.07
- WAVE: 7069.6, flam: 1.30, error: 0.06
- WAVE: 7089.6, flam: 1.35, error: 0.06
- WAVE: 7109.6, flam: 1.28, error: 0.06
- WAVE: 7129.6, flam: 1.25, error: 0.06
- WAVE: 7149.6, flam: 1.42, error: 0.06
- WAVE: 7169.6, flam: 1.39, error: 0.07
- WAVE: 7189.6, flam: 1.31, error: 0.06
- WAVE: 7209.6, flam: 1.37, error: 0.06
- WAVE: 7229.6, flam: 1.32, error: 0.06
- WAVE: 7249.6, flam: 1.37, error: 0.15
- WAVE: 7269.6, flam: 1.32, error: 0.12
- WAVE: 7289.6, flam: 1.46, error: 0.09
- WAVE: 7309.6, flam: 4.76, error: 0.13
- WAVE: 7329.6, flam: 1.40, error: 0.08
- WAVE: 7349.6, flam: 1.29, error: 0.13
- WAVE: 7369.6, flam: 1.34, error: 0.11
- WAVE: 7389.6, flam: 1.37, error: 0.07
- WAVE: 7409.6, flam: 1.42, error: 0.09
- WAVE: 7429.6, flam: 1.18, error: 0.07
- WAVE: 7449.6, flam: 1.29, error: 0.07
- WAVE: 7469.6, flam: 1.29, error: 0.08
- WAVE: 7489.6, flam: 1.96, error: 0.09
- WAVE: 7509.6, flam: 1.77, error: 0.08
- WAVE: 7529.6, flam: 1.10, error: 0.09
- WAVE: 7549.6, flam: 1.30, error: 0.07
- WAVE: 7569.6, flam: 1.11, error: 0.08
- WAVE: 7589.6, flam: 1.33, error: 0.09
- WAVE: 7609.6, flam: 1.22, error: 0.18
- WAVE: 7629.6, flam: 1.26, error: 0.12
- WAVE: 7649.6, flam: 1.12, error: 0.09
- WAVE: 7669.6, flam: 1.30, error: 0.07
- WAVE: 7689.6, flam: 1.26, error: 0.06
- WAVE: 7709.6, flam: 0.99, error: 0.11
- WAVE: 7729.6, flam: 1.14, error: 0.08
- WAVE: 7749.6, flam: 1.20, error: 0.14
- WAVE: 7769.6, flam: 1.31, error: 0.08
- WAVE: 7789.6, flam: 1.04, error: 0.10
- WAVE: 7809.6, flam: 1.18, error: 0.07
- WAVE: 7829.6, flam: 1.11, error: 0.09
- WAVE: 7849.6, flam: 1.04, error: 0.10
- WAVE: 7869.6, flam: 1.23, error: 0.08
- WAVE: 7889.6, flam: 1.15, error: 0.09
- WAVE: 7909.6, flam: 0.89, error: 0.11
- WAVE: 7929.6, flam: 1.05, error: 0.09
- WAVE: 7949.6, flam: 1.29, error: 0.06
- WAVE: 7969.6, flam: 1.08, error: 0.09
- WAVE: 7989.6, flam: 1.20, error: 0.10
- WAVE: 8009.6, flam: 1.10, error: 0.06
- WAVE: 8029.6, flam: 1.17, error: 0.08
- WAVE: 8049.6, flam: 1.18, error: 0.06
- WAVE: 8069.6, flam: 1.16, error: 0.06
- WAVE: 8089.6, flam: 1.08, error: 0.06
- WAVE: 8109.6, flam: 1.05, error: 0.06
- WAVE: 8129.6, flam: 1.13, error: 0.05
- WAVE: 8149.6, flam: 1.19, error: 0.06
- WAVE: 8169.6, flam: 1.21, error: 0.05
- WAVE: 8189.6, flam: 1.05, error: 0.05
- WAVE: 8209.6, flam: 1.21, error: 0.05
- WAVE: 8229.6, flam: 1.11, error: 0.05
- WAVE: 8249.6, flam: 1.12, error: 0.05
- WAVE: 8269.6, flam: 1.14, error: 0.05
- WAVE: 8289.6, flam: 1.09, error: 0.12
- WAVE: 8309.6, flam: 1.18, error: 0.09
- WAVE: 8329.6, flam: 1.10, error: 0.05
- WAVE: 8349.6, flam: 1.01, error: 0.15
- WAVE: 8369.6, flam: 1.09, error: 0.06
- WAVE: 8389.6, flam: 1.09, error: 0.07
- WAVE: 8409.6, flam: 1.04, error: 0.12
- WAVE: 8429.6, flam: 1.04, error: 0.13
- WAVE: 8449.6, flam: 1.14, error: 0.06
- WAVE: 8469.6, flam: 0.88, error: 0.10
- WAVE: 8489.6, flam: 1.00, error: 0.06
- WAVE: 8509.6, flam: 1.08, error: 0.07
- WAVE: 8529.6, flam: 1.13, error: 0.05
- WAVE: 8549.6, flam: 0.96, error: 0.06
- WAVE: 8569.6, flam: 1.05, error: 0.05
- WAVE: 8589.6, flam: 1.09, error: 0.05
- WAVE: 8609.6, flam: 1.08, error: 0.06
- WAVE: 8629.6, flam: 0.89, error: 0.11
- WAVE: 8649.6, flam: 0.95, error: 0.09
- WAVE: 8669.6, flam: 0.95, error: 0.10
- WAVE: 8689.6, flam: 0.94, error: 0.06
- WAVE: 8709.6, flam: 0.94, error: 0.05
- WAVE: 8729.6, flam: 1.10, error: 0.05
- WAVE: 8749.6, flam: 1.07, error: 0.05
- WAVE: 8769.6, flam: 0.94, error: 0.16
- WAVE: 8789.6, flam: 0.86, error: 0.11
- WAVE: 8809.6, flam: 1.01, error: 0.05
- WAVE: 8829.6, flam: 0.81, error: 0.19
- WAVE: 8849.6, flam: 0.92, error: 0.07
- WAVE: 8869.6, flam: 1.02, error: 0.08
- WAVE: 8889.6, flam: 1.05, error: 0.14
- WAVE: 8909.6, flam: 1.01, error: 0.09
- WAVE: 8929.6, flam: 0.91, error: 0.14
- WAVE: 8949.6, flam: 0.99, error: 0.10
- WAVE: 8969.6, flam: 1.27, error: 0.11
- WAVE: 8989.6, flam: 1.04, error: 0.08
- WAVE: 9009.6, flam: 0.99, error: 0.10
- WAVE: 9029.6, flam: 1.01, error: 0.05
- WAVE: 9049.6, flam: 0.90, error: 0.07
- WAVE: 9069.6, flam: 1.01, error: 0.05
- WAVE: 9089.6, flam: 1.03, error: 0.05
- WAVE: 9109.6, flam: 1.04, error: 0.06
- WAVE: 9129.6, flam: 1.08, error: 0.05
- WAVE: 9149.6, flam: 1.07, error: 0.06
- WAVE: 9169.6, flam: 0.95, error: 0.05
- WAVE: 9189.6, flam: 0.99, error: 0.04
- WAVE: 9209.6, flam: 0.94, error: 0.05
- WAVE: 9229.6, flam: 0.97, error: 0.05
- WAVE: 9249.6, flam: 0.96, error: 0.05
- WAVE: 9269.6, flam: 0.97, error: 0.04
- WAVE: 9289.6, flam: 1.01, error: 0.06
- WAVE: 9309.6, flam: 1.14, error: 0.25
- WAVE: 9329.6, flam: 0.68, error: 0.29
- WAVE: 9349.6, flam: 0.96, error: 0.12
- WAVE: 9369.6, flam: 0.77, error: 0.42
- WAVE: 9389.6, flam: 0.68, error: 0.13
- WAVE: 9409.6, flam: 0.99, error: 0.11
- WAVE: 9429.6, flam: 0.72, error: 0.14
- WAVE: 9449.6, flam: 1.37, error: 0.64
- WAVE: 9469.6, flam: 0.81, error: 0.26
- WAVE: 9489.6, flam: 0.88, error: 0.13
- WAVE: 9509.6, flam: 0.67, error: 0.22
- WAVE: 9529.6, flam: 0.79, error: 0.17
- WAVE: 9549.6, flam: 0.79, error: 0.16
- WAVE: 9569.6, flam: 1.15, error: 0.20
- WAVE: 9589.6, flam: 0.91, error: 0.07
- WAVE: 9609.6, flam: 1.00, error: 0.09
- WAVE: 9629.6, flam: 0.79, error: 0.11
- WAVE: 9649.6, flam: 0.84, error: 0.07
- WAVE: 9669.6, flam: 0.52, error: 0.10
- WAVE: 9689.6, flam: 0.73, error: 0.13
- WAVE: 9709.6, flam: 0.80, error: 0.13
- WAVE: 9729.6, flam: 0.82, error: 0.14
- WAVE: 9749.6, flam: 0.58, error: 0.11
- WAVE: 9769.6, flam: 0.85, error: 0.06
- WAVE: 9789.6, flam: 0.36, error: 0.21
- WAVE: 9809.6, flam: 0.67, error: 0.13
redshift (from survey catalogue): 0.11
